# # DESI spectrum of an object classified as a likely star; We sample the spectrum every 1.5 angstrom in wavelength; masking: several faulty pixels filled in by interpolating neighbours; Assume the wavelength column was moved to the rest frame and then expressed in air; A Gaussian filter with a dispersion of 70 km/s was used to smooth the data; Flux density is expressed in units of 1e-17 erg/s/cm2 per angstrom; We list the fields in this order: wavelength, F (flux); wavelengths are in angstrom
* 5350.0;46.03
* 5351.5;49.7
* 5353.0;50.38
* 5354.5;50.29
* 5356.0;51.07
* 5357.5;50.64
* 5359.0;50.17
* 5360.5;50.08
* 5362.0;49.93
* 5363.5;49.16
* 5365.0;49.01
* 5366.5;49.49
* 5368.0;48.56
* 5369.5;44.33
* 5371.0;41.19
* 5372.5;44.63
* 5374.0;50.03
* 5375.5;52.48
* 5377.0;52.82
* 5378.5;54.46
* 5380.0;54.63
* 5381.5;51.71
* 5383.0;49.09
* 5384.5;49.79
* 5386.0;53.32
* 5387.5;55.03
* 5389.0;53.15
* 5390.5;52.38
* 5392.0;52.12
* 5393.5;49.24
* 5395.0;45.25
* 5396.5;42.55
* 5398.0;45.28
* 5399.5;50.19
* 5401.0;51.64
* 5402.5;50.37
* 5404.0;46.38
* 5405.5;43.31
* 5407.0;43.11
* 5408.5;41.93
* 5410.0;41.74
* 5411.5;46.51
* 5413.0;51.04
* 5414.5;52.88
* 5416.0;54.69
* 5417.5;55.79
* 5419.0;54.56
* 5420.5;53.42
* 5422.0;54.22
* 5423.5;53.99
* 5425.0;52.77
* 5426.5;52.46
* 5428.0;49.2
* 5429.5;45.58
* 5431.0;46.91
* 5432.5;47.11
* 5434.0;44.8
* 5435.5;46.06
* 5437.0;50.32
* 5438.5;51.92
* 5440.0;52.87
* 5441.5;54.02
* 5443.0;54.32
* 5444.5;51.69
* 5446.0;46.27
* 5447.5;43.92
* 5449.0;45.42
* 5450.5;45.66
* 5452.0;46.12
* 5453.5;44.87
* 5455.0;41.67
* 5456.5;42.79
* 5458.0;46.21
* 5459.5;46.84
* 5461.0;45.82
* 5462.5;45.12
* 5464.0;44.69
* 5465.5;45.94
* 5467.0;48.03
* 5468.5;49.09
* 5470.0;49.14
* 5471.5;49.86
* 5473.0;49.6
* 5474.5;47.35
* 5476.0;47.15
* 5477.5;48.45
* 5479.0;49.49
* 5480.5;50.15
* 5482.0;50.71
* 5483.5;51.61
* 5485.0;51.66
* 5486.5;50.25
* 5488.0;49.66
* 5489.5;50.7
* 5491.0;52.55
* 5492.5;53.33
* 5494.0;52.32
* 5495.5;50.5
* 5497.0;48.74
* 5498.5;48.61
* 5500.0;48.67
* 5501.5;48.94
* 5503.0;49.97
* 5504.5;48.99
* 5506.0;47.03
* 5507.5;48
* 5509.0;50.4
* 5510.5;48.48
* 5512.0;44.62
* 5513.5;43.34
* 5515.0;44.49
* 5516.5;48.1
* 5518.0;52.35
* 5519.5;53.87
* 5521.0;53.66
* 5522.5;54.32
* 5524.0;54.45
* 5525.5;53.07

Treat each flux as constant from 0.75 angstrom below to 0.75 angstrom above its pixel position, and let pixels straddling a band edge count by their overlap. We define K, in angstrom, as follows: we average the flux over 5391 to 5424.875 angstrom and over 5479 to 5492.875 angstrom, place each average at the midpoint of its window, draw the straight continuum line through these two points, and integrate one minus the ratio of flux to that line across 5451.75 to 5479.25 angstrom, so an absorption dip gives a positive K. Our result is 2.1 angstrom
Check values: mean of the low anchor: 49.2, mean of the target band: 46.7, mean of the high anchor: 51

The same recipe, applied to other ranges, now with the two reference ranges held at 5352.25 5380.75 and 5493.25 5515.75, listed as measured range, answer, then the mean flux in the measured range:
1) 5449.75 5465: 1.16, 45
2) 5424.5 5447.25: -0.31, 49.6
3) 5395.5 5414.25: 1.11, 46.3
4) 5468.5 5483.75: -0.24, 49.3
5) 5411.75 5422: -0.90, 53.4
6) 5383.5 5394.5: -0.56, 51.9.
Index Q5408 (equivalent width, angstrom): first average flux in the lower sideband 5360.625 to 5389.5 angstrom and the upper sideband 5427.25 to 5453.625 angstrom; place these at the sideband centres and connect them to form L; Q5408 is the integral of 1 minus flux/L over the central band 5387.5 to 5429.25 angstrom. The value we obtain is -0.4 angstrom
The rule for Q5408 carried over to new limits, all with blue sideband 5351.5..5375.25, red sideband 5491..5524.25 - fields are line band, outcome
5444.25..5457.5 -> 1.1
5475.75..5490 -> -0.2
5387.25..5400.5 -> -0.1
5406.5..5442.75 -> -0.7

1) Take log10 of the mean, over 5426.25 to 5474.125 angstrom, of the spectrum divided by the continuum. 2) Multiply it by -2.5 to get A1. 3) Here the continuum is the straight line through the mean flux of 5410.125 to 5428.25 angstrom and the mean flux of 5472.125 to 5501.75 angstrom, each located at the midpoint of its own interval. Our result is 0.082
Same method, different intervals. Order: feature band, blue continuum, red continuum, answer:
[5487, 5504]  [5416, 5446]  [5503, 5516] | -0.06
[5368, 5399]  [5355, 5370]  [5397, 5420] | -0.01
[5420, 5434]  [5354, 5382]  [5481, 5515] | -0.02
